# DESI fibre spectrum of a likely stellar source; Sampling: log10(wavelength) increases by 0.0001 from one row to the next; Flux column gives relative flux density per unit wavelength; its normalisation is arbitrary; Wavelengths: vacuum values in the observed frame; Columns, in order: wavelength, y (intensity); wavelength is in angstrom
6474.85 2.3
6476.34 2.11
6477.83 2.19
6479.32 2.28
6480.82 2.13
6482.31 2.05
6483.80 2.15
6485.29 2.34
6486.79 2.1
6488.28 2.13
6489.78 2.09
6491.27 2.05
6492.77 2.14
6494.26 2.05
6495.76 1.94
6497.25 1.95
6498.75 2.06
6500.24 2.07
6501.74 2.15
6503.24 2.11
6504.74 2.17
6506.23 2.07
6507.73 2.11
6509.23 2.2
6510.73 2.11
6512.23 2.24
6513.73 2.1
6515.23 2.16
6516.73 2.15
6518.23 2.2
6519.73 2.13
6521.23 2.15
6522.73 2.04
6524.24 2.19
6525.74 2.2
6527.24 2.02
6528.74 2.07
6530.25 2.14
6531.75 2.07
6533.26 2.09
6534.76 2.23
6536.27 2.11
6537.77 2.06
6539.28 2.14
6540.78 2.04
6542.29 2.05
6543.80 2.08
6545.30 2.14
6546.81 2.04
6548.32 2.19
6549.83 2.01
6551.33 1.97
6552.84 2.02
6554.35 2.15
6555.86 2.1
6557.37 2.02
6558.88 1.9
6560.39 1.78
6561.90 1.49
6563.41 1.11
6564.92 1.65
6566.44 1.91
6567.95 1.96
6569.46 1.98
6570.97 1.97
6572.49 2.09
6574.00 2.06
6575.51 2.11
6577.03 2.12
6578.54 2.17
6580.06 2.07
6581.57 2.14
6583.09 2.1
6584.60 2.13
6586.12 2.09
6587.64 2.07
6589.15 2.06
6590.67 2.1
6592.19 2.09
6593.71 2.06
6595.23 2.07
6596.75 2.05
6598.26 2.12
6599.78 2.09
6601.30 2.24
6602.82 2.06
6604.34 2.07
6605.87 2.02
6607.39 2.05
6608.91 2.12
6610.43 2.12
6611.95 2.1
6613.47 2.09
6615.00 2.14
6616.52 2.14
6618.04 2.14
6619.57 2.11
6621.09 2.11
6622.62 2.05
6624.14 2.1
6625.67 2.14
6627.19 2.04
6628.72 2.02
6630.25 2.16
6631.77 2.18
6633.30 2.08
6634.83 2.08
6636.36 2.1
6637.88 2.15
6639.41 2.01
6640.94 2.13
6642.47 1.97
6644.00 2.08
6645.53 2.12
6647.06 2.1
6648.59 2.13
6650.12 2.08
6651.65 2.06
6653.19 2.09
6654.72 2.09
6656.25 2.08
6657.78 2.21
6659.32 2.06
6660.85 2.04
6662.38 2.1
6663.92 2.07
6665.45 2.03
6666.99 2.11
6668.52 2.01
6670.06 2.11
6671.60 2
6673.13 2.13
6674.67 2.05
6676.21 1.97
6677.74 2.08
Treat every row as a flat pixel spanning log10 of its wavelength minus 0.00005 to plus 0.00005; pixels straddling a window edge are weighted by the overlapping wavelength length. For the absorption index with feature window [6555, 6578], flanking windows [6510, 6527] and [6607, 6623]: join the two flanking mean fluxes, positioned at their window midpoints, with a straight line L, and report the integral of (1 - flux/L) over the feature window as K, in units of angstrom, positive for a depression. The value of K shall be 2.6 angstrom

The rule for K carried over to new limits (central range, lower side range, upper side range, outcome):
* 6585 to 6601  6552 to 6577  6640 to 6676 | -1.1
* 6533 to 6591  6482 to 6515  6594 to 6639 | 2.6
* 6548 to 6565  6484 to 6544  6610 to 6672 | 1.9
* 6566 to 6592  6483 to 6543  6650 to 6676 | 0.3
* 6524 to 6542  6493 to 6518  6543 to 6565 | -1.0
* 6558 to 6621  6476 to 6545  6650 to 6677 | 2.1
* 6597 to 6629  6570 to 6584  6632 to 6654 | -0.2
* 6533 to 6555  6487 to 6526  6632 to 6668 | 0.2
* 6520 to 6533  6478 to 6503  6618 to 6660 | 0.0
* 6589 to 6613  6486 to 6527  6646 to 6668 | 0.1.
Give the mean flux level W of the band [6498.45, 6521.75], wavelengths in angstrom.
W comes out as 2.14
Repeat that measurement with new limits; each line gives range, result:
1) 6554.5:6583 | 1.93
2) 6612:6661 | 2.1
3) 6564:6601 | 2.05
